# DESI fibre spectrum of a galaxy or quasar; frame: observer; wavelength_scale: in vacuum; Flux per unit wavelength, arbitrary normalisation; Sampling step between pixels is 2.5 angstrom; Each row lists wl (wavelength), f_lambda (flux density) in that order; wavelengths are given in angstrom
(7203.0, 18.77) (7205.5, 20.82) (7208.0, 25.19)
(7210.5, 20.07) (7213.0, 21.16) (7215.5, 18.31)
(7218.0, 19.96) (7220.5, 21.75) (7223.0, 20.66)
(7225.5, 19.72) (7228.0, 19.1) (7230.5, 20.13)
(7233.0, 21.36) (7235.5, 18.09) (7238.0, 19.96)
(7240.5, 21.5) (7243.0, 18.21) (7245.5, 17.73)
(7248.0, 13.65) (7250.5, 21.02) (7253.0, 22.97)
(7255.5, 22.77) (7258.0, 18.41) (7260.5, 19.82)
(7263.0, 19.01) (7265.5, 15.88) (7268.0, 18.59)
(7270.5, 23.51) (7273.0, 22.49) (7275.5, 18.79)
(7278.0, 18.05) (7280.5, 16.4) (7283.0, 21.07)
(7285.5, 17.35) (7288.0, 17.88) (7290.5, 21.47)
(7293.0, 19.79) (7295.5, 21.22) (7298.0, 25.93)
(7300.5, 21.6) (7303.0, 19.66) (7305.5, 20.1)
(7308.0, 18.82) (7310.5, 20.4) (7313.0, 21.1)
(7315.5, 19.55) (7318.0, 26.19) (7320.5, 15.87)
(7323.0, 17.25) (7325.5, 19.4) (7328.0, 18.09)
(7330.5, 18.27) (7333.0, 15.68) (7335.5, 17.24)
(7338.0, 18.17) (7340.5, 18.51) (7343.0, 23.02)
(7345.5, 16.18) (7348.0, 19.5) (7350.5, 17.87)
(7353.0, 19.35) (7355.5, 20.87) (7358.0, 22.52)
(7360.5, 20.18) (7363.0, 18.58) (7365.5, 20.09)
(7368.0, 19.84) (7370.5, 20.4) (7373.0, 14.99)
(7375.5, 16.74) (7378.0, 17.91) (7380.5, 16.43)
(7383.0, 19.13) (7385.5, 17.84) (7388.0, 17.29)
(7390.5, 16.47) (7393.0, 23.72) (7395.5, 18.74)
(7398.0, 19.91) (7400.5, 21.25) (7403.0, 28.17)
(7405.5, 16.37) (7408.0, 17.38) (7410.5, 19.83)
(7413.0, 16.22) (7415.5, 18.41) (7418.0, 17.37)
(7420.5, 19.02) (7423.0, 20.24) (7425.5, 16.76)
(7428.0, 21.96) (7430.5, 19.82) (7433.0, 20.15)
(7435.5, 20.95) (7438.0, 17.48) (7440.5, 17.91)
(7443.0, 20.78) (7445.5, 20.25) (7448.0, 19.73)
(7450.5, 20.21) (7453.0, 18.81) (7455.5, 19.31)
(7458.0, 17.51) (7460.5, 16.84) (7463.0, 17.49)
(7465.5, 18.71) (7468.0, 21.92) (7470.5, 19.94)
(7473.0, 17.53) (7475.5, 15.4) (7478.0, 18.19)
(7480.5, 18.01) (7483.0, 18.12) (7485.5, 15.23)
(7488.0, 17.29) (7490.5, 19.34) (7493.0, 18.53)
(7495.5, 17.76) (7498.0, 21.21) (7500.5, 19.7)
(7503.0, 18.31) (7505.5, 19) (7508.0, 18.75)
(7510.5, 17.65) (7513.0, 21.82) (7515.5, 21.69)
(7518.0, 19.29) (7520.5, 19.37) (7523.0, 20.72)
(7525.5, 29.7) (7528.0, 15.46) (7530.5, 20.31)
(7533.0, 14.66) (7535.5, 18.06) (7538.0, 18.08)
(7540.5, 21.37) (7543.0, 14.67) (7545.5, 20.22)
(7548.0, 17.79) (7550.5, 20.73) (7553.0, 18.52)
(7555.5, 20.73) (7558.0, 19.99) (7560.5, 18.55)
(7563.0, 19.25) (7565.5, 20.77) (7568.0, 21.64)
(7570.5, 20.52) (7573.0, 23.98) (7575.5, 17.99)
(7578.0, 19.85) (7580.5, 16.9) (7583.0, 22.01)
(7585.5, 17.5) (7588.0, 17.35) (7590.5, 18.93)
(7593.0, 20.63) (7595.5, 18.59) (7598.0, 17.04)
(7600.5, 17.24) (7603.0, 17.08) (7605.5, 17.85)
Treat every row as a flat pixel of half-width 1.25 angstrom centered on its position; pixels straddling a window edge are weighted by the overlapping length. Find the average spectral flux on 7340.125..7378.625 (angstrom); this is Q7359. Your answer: 19.2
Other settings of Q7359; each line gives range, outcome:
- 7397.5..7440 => 19.5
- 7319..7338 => 17.6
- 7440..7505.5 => 18.6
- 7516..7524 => 19.9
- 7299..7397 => 19.1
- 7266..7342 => 19.6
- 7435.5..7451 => 19.5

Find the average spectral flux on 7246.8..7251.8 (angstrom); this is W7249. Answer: 17.4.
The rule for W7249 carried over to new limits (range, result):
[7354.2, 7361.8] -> 21.2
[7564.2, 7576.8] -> 21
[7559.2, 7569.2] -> 20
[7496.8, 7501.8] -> 20.4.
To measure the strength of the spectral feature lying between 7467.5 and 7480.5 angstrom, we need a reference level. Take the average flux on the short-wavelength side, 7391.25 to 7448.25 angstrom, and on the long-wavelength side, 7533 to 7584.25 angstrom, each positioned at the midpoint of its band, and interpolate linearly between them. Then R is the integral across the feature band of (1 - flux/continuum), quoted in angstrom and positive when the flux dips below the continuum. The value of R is 0.8 angstrom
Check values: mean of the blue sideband 19.6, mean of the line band 18.3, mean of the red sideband 19.5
